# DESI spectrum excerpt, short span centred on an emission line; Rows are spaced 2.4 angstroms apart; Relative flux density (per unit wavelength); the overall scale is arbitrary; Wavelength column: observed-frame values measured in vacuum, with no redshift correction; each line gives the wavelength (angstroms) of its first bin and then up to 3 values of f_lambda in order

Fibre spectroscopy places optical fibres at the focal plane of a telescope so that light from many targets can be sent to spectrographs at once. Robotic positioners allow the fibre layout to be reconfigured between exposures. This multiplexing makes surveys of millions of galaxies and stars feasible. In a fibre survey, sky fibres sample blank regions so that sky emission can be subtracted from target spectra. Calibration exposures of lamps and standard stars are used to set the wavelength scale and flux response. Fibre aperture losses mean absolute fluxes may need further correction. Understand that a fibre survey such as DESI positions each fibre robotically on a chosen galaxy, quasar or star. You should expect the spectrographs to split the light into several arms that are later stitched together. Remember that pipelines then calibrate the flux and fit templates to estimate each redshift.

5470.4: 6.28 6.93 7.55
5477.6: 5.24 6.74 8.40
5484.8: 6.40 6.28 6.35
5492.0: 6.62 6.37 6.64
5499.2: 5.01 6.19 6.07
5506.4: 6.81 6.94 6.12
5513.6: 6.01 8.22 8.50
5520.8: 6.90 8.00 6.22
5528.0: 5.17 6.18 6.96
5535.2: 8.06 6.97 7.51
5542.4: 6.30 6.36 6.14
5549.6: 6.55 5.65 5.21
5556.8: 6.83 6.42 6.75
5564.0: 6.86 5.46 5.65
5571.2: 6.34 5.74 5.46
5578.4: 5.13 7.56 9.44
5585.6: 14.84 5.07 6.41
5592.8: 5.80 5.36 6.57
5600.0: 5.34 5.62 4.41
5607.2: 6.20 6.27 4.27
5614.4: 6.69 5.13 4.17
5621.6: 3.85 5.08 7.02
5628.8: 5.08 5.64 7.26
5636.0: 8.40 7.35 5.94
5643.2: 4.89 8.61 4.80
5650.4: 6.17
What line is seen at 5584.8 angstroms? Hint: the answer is H-beta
